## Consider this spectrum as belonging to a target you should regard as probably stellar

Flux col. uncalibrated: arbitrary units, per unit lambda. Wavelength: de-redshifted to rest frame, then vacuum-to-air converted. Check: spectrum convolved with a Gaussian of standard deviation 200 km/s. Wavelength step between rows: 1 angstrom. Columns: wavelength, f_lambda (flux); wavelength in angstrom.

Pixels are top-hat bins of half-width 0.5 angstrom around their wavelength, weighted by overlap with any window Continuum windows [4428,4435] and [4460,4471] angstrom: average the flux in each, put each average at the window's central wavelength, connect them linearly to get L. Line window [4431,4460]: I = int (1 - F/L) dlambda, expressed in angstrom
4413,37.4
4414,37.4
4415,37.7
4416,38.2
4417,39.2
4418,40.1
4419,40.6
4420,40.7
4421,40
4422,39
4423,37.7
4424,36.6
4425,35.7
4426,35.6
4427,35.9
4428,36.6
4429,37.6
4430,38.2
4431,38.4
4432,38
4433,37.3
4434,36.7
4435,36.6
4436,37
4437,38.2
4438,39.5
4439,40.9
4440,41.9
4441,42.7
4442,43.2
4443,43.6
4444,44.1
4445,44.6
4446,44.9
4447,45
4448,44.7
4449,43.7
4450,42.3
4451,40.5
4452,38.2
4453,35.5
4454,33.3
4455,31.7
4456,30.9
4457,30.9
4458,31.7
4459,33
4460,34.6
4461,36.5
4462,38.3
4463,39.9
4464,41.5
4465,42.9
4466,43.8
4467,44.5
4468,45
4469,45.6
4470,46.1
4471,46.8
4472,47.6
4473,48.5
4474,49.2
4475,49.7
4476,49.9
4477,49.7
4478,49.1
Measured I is 0.4 angstrom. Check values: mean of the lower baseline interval 37.5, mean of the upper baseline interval 42.3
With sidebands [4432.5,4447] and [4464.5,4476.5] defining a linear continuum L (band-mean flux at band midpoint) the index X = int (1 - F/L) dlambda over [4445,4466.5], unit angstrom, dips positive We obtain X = 2.7 angstrom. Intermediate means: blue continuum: 40.9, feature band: 38.4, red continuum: 46.6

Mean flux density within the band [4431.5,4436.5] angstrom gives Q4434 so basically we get 37.1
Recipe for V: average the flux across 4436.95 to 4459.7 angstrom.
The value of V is 39.3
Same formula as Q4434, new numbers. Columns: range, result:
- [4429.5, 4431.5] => 38.3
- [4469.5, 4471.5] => 46.5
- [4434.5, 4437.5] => 37.3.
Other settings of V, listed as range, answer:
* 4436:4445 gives 41.7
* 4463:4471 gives 44.1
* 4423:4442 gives 38.1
